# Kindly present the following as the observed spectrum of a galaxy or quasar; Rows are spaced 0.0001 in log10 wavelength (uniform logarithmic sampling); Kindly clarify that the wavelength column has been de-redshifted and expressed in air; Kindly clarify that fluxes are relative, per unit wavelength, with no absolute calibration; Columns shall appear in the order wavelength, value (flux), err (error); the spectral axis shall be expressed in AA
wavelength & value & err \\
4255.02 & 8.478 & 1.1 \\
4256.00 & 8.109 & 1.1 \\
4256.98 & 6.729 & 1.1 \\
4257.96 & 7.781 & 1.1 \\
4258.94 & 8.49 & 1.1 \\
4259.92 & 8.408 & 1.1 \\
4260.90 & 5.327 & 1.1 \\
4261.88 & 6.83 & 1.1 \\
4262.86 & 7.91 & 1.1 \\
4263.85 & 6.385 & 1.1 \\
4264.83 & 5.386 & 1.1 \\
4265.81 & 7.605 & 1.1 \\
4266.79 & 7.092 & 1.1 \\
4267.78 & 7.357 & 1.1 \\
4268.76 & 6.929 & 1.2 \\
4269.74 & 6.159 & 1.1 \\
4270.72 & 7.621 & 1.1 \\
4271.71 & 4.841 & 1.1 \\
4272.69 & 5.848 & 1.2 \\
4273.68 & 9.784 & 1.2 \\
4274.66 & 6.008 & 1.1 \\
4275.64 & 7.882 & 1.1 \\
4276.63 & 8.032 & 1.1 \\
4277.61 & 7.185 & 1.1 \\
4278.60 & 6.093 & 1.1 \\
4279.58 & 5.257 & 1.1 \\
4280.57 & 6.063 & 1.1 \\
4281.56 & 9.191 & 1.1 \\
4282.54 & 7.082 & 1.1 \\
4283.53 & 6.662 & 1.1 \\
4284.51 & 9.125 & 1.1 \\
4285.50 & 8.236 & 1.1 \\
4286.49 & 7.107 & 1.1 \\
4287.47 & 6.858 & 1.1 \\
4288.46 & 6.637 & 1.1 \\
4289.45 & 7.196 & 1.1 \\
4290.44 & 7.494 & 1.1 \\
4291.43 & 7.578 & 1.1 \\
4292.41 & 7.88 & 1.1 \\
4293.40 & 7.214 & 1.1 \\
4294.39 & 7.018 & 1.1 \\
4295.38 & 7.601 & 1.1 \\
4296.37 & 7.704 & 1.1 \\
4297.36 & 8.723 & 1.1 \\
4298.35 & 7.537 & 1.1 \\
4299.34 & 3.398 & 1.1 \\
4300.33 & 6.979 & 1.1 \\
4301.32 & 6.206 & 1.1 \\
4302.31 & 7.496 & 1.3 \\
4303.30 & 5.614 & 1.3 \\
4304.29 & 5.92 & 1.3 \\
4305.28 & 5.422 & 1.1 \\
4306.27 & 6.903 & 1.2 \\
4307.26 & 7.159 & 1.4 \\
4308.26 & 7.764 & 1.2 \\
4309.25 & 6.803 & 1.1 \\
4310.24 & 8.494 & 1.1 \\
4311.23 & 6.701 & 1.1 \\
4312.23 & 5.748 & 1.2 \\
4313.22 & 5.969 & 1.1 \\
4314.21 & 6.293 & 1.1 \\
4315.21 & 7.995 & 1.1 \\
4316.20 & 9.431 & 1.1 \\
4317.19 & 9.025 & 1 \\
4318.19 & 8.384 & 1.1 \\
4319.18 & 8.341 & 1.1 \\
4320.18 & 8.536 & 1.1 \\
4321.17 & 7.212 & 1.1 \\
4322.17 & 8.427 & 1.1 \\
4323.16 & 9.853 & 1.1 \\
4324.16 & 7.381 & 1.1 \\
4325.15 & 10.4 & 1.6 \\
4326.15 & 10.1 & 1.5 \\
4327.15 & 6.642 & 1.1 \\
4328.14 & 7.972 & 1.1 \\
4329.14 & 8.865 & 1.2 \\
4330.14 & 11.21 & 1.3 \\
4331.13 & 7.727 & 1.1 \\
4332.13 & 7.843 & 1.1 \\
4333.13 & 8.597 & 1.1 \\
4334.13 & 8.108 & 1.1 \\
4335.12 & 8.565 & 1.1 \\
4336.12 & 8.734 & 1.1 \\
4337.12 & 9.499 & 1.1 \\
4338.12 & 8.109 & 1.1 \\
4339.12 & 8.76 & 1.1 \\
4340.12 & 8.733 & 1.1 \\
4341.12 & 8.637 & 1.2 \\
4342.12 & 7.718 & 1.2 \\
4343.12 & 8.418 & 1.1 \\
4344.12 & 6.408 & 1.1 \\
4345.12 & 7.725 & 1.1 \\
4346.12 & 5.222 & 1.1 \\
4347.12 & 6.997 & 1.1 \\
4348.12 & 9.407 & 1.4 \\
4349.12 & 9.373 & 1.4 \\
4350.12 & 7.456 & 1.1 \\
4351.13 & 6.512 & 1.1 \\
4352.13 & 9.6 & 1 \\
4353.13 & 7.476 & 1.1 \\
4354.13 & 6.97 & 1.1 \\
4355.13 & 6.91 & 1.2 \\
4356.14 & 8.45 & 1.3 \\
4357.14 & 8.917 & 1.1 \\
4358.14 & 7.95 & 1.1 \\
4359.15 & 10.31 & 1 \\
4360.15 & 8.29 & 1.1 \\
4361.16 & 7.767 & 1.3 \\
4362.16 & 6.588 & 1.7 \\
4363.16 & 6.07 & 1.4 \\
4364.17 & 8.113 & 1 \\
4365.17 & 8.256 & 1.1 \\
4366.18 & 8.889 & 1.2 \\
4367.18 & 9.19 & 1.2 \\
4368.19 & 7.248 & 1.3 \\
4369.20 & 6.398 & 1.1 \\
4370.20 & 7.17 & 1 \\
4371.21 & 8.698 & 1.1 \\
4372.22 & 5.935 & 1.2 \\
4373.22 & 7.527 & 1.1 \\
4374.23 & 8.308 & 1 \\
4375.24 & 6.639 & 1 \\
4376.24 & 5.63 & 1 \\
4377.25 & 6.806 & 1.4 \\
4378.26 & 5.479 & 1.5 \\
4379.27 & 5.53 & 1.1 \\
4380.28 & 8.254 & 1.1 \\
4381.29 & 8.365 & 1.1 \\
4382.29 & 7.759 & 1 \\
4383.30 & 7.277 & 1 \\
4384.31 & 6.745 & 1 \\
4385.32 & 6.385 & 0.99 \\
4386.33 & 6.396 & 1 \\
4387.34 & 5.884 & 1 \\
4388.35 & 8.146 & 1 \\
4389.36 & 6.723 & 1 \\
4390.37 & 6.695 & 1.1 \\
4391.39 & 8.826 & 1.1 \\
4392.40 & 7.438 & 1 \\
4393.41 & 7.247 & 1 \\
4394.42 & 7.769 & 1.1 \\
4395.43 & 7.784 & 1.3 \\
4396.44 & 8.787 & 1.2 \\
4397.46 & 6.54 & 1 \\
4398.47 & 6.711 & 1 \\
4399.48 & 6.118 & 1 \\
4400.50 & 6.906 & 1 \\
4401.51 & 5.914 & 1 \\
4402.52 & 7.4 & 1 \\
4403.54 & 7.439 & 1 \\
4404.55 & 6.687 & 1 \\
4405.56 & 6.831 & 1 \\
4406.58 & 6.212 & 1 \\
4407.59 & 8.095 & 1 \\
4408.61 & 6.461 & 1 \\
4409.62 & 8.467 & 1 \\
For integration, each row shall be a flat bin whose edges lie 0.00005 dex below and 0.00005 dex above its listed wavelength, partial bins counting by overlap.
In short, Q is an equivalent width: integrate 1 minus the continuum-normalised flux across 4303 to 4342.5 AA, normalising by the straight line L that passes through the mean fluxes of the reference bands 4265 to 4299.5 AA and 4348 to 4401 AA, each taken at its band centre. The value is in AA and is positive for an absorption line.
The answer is -3.8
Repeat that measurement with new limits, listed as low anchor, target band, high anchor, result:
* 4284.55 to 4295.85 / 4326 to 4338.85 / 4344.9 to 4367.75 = -1.37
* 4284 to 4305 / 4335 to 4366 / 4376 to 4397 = -3.76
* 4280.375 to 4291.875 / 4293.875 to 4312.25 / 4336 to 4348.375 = 1.91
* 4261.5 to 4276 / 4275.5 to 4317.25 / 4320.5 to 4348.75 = 2.15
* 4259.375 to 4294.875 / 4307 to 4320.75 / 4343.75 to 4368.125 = -0.31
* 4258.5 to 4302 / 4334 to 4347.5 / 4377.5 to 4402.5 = -1.71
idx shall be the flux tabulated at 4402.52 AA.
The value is 7.4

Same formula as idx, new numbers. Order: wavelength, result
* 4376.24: 5.63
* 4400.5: 6.906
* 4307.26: 7.159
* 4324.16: 7.381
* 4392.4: 7.438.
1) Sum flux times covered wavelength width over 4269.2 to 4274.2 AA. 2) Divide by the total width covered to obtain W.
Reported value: 6.85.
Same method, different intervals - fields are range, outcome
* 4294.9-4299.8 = 7.01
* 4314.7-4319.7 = 8.62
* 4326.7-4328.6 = 7.34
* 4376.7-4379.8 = 5.94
